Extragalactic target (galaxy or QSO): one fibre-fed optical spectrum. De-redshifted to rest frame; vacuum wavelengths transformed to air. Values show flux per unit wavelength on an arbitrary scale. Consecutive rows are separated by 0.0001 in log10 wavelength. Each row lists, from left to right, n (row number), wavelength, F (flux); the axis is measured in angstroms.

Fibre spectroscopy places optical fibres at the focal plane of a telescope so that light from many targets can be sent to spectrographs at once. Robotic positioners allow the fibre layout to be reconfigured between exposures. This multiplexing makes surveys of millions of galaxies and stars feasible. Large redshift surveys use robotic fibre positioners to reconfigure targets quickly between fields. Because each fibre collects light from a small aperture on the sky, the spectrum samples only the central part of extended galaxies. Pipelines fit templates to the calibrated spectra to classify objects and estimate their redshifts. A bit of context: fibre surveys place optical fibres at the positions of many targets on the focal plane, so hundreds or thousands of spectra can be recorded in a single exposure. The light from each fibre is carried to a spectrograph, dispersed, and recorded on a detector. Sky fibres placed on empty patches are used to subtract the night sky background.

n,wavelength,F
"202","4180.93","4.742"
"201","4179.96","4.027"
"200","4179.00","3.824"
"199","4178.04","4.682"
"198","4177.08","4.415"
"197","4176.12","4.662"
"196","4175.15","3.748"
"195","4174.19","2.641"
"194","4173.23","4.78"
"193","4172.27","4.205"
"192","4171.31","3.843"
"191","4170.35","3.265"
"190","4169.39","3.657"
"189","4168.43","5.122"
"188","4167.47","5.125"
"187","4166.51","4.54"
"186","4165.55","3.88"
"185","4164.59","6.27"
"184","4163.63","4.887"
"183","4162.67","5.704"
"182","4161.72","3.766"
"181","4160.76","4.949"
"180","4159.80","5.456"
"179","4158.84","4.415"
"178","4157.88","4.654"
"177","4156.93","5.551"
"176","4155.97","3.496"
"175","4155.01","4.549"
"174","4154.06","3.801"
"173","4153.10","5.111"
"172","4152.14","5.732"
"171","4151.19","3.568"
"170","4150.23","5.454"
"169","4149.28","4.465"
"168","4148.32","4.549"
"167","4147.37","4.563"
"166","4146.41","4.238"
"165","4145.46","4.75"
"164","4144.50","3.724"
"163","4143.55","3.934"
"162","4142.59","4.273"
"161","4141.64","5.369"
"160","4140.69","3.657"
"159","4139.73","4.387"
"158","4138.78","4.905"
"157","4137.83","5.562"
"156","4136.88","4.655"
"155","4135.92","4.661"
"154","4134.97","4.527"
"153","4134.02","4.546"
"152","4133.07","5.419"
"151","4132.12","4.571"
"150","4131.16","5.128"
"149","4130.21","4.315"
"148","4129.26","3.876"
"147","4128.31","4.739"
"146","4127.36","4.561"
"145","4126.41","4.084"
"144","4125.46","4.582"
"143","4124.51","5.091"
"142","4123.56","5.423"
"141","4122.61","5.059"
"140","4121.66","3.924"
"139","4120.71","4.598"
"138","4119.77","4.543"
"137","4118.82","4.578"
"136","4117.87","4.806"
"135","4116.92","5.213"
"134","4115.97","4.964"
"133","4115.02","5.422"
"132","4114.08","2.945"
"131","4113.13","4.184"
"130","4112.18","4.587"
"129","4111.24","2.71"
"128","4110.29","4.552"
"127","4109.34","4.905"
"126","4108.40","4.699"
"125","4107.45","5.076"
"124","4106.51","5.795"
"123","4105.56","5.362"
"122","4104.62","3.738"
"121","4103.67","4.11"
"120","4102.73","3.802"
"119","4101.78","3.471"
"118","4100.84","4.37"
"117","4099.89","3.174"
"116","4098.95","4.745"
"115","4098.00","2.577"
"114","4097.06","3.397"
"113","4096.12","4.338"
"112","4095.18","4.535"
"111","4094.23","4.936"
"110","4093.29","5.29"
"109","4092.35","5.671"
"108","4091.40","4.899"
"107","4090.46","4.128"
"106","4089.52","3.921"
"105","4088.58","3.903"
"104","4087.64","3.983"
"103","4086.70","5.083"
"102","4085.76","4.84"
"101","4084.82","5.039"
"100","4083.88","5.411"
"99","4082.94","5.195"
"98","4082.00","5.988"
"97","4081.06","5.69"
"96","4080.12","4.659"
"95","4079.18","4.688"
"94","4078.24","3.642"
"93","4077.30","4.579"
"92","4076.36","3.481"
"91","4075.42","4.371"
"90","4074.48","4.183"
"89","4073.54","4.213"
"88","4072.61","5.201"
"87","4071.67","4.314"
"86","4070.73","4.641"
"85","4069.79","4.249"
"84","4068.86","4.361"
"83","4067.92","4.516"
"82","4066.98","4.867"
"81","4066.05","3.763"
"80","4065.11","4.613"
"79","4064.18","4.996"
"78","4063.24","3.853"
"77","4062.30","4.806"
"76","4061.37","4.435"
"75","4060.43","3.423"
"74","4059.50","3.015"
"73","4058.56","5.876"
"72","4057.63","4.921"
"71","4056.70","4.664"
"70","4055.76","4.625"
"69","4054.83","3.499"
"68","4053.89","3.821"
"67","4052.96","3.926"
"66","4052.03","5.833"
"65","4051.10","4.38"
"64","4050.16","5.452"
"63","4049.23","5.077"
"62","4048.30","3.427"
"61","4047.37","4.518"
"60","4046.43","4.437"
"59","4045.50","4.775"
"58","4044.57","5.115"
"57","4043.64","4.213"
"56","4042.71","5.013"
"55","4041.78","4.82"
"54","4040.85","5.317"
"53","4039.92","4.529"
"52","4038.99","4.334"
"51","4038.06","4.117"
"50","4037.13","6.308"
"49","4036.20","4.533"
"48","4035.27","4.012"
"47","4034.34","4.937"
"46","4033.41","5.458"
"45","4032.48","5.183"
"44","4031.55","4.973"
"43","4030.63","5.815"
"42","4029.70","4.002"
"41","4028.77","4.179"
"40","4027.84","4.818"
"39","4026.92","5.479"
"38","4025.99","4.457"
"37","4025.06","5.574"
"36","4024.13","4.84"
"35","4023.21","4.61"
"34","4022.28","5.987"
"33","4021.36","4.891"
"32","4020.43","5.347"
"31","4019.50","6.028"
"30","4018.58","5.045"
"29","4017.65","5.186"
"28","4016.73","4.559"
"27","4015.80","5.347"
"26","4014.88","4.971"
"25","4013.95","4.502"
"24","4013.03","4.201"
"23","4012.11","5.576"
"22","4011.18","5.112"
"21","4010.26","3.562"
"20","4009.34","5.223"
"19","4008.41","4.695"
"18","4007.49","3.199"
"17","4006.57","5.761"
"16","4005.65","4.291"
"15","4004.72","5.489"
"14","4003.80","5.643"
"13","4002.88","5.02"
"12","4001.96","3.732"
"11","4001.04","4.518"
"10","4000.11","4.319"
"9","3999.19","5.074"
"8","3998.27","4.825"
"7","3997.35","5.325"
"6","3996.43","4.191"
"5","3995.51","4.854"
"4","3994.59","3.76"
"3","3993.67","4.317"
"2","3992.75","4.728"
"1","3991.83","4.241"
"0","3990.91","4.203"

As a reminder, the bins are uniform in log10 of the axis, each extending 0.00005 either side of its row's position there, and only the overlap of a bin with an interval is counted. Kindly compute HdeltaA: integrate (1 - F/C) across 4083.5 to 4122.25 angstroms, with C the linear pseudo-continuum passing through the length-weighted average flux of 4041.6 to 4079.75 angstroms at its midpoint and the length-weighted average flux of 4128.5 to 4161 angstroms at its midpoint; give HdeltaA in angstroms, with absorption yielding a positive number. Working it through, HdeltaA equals 0.7 angstroms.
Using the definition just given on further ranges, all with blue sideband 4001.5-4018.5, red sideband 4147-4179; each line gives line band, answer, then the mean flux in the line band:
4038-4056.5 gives 0.6 angstroms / 4.57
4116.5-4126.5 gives -0.3 angstroms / 4.74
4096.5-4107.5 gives 1.2 angstroms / 4.1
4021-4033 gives -0.6 angstroms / 4.99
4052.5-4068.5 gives 1.3 angstroms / 4.33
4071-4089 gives 0.0 angstroms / 4.66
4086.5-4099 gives 0.8 angstroms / 4.36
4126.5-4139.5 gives -0.4 angstroms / 4.7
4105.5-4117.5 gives 0.0 angstroms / 4.62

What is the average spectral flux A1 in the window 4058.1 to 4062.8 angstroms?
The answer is 4.3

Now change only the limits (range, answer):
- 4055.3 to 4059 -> 5.02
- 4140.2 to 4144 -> 4.3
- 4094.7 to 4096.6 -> 4.43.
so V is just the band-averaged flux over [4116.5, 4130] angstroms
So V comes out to 4.64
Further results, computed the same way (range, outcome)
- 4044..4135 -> 4.52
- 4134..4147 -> 4.51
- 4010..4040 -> 4.94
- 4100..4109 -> 4.45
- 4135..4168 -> 4.66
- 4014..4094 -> 4.72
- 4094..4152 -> 4.48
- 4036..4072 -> 4.55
